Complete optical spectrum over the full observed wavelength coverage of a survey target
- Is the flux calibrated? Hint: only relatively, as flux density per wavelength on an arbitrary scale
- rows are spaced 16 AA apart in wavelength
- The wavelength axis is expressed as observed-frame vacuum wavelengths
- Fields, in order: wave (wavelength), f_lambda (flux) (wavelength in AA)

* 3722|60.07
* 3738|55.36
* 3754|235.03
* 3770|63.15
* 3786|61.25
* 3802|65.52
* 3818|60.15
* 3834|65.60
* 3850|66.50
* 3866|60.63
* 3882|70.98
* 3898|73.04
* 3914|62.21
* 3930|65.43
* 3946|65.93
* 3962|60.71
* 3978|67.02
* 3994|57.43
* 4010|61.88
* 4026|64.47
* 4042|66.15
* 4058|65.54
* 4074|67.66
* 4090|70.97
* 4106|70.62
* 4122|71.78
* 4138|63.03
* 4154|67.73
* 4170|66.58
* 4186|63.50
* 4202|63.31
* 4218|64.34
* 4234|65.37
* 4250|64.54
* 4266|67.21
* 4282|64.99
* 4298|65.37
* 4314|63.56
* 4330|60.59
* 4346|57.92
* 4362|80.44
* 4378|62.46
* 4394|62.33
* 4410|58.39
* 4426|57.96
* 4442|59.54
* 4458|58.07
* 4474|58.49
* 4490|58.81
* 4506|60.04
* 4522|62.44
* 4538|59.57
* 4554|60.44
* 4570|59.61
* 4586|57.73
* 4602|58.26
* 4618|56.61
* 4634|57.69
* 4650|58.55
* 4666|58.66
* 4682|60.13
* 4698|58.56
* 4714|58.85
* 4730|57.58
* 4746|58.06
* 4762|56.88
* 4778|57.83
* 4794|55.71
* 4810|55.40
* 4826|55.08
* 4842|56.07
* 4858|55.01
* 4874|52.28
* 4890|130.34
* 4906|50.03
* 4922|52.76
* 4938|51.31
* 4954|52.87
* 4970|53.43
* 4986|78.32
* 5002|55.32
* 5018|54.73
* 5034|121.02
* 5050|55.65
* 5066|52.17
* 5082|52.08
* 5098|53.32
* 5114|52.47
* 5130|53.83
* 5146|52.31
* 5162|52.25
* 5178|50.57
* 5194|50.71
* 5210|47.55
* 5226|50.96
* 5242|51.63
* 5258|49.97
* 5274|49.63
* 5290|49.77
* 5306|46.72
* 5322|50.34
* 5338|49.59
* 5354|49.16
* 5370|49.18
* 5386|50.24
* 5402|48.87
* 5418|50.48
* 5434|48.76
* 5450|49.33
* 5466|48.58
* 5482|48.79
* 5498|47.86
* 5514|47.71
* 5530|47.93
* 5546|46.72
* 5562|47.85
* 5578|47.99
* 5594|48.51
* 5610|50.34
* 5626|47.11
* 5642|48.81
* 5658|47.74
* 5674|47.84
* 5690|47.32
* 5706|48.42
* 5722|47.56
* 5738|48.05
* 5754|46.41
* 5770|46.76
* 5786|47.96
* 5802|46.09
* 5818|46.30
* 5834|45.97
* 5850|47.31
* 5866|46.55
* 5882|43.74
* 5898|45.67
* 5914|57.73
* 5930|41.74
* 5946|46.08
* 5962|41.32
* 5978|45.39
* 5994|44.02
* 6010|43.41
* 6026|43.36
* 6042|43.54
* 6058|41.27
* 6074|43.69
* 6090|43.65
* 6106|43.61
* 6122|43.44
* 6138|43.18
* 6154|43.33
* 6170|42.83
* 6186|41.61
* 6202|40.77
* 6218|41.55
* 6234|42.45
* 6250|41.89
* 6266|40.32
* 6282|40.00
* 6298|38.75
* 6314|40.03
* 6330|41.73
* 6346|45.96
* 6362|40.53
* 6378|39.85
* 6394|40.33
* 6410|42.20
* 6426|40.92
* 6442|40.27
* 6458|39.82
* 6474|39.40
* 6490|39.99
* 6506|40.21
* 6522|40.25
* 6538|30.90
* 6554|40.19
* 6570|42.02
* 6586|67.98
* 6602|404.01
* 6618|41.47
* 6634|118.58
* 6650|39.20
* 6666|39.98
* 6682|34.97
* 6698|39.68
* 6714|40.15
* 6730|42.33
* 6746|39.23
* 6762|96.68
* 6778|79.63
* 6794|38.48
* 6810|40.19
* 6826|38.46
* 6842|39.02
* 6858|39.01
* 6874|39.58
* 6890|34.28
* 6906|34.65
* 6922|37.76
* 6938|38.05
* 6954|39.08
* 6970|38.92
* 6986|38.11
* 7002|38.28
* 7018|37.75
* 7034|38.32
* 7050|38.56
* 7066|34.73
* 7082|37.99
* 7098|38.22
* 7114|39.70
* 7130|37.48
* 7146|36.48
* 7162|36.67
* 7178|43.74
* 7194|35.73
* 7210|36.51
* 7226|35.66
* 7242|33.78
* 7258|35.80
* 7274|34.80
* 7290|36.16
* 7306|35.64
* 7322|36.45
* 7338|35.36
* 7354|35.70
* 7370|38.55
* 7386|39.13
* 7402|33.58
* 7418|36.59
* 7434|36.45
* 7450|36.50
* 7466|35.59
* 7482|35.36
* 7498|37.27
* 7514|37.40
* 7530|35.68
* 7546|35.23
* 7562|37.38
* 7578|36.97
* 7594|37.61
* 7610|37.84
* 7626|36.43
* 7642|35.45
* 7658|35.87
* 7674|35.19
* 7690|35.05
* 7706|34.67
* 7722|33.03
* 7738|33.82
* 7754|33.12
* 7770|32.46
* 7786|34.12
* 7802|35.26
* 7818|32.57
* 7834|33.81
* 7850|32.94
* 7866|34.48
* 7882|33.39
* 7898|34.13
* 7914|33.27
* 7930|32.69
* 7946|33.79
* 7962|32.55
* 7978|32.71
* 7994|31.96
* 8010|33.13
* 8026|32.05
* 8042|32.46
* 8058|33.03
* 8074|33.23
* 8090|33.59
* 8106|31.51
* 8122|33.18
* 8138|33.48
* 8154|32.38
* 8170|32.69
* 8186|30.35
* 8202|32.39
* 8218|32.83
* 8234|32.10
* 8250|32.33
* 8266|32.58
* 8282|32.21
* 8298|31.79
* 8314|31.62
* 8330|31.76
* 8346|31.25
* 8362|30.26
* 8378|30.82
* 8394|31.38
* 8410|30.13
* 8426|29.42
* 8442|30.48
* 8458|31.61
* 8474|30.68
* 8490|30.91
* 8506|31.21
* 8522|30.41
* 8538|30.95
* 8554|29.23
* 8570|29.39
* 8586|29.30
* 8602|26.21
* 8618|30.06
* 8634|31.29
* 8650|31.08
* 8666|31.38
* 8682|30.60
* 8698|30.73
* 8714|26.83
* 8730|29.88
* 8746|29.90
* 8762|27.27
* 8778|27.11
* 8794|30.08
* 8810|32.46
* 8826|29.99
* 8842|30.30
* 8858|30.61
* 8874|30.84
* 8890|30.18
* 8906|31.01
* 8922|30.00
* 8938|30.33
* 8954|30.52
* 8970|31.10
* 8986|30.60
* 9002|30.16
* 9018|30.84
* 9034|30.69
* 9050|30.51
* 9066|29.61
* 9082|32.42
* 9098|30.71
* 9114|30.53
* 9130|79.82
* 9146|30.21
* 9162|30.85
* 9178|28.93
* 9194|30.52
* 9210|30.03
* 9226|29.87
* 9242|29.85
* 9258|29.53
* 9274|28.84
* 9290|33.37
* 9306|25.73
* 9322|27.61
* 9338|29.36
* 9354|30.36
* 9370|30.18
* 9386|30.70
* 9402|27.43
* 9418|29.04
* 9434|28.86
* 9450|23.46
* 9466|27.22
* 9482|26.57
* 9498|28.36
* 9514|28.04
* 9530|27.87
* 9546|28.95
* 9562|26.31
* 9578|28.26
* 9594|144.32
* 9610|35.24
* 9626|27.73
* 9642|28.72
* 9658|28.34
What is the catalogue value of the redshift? 0.006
